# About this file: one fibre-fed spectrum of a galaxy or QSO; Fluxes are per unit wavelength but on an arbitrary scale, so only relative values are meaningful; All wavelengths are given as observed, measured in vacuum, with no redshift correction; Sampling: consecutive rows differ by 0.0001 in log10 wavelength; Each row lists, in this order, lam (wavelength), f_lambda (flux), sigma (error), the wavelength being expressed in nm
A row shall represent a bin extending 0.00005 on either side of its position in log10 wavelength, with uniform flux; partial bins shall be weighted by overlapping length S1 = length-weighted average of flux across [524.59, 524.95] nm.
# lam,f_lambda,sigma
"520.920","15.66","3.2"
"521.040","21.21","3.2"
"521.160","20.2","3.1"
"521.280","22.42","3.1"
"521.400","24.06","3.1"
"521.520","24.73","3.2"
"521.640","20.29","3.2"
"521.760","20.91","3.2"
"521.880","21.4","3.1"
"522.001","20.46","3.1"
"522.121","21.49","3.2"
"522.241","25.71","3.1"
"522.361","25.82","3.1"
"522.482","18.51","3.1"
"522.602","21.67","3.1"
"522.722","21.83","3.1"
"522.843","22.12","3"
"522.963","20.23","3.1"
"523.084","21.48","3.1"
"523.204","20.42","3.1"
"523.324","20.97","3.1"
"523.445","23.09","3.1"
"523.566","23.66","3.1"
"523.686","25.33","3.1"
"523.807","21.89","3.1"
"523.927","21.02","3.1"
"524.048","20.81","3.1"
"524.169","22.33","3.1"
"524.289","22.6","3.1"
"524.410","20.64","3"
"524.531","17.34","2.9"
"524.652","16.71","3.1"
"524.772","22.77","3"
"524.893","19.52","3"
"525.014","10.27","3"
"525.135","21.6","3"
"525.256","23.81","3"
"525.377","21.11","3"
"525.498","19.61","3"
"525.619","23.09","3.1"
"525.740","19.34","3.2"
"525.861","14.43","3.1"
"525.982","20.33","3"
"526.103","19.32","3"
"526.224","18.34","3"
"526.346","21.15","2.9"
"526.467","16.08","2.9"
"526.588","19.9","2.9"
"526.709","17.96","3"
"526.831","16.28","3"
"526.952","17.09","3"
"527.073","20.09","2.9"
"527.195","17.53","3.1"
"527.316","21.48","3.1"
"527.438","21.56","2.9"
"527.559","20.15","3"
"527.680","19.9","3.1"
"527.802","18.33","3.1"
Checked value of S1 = 19.7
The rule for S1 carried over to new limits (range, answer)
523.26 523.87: 23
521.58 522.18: 20.9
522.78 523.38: 21.1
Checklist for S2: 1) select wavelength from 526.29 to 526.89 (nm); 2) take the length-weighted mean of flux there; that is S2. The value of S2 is 18.3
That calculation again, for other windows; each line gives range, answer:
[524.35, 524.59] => 19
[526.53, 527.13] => 18.3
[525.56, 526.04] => 19.3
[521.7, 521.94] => 21.2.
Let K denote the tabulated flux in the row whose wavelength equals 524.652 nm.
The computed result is 16.71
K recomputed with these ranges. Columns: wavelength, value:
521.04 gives 21.21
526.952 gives 17.09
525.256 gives 23.81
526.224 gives 18.34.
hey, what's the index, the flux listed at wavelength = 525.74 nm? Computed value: 19.34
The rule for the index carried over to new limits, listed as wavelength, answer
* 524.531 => 17.34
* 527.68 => 19.9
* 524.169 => 22.33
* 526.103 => 19.32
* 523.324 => 20.97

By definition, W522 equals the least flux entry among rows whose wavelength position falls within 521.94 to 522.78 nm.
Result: 18.51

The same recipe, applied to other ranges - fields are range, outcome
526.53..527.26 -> 16.28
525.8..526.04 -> 14.43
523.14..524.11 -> 20.42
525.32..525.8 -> 19.34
